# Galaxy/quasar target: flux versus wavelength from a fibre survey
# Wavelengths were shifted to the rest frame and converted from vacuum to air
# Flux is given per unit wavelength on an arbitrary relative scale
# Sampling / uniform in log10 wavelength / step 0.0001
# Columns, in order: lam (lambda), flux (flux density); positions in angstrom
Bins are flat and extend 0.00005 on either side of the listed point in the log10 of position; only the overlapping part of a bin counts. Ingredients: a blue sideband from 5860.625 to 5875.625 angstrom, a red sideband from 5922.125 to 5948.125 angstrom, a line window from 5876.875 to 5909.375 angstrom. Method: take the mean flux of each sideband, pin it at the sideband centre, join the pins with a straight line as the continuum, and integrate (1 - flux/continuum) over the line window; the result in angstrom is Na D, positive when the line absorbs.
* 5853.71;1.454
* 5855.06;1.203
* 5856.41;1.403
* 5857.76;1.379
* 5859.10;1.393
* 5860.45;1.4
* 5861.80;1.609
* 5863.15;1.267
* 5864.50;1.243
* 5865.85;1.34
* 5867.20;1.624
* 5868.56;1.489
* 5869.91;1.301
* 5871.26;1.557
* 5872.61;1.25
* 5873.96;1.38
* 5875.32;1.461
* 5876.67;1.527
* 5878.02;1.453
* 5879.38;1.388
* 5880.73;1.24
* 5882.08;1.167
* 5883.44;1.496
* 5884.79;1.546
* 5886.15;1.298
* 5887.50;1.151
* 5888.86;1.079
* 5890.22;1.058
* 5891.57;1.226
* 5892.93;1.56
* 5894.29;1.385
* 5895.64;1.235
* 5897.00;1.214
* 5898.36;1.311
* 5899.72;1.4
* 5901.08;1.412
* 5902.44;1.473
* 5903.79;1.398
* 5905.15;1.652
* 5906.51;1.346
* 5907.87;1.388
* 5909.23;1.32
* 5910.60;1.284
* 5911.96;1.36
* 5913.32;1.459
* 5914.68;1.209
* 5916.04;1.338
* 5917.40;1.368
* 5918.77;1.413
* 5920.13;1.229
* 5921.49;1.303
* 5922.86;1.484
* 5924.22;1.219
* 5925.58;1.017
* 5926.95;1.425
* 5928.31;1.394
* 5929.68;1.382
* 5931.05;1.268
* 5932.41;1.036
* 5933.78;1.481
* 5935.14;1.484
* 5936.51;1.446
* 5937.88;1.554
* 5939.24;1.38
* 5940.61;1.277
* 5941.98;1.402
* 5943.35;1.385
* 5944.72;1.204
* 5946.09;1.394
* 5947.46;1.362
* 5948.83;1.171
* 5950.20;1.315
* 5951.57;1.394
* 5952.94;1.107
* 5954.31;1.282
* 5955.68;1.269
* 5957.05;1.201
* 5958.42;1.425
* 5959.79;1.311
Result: 1.0 angstrom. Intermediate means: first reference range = 1.41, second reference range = 1.35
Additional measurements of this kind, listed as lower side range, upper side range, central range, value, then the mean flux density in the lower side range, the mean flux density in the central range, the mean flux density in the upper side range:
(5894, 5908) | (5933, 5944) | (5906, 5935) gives 1.67 angstrom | 1.38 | 1.32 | 1.42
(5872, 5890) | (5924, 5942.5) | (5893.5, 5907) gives -0.48 angstrom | 1.33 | 1.39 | 1.34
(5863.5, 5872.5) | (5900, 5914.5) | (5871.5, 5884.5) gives 0.20 angstrom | 1.41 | 1.39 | 1.4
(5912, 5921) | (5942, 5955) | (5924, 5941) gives -0.30 angstrom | 1.34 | 1.34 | 1.3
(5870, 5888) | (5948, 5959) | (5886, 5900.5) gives 0.99 angstrom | 1.38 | 1.26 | 1.27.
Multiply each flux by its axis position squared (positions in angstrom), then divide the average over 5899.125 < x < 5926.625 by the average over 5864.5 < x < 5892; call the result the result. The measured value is 1.02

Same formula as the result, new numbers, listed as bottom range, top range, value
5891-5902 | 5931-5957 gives 1.00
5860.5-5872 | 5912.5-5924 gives 0.96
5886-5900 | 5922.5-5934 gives 1.03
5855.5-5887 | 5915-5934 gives 0.95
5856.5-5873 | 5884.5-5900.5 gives 0.92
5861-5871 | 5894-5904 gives 0.97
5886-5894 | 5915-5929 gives 1.08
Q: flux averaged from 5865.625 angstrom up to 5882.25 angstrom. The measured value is 1.41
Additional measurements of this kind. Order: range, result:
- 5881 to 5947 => 1.34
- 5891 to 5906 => 1.39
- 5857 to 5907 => 1.37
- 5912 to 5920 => 1.35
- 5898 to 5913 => 1.4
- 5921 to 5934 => 1.29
